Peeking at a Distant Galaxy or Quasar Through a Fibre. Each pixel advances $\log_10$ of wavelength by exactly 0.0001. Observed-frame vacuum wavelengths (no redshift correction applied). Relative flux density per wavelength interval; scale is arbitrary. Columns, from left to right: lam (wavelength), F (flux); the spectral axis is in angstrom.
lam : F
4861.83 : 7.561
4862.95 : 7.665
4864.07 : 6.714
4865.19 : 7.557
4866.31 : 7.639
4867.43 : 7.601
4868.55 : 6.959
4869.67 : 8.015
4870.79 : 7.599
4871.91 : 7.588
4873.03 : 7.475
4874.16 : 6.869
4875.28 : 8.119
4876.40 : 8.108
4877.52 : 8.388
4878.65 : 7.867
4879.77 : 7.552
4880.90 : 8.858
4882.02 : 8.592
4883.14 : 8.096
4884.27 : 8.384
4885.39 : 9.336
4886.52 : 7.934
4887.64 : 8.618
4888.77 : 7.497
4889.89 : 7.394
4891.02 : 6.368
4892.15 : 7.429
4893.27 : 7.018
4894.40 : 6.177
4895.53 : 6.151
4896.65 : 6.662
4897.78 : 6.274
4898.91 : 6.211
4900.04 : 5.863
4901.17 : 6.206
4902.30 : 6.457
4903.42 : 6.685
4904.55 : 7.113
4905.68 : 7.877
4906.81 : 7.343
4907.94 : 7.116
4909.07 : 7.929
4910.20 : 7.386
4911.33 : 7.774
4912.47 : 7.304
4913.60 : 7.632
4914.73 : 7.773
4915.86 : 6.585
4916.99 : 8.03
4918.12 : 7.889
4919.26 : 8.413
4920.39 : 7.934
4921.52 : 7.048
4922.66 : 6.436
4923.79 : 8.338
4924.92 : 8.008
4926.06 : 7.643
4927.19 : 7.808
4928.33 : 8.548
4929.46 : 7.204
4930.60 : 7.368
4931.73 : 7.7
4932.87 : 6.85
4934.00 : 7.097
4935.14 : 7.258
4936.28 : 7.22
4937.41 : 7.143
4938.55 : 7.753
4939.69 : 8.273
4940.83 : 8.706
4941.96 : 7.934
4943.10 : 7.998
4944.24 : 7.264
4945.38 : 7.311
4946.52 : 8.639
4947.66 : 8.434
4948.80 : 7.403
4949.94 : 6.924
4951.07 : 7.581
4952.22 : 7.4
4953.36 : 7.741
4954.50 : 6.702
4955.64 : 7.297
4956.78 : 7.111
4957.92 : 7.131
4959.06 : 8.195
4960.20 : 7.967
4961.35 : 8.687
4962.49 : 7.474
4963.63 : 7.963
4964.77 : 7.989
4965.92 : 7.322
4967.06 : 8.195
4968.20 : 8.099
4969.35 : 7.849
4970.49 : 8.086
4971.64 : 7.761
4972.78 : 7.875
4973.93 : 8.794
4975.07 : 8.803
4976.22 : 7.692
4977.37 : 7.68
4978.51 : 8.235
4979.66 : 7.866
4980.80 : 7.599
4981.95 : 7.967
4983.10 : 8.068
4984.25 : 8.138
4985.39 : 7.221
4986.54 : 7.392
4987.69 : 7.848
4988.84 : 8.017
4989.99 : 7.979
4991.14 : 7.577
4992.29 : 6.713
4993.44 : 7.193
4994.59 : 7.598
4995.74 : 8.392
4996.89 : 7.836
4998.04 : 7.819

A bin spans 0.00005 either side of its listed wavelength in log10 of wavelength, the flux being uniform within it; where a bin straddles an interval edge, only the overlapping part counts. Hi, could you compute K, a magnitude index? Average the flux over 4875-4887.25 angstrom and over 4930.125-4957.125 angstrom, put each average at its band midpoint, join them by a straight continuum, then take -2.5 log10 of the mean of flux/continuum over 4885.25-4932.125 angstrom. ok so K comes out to 0.09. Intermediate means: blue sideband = 8.31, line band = 7.33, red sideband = 7.55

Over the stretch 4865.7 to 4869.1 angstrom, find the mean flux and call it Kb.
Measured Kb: 7.41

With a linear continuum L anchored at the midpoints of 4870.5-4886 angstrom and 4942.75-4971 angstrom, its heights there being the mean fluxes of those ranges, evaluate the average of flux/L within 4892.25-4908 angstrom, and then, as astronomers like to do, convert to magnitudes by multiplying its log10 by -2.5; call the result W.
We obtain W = 0.19 mag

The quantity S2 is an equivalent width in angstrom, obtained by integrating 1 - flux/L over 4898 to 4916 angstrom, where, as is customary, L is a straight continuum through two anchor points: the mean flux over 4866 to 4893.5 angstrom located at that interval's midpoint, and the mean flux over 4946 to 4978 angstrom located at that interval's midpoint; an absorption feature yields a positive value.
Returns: 1.7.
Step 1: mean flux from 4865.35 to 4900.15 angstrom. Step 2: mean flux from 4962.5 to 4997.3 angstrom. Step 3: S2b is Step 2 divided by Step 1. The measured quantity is 1.0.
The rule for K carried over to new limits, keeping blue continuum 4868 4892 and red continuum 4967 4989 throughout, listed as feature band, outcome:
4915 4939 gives 0.05 mag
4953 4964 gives 0.04 mag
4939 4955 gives 0.03 mag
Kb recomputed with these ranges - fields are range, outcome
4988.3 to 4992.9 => 7.56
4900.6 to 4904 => 6.46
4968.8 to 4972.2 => 7.9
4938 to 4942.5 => 8.17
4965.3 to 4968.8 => 7.86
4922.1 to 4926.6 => 7.61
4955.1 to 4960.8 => 7.54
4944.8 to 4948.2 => 8.11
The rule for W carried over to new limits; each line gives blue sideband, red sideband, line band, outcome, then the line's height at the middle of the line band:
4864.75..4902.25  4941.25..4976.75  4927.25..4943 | 0.01 mag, 7.69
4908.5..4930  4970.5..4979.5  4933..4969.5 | 0.03 mag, 7.92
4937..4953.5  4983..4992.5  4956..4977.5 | -0.03 mag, 7.72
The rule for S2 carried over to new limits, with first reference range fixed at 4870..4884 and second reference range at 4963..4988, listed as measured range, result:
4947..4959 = 0.8 angstrom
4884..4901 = 1.8 angstrom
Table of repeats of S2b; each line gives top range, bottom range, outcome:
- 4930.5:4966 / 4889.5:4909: 1.13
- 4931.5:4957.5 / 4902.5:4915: 1.02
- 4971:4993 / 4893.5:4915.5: 1.13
